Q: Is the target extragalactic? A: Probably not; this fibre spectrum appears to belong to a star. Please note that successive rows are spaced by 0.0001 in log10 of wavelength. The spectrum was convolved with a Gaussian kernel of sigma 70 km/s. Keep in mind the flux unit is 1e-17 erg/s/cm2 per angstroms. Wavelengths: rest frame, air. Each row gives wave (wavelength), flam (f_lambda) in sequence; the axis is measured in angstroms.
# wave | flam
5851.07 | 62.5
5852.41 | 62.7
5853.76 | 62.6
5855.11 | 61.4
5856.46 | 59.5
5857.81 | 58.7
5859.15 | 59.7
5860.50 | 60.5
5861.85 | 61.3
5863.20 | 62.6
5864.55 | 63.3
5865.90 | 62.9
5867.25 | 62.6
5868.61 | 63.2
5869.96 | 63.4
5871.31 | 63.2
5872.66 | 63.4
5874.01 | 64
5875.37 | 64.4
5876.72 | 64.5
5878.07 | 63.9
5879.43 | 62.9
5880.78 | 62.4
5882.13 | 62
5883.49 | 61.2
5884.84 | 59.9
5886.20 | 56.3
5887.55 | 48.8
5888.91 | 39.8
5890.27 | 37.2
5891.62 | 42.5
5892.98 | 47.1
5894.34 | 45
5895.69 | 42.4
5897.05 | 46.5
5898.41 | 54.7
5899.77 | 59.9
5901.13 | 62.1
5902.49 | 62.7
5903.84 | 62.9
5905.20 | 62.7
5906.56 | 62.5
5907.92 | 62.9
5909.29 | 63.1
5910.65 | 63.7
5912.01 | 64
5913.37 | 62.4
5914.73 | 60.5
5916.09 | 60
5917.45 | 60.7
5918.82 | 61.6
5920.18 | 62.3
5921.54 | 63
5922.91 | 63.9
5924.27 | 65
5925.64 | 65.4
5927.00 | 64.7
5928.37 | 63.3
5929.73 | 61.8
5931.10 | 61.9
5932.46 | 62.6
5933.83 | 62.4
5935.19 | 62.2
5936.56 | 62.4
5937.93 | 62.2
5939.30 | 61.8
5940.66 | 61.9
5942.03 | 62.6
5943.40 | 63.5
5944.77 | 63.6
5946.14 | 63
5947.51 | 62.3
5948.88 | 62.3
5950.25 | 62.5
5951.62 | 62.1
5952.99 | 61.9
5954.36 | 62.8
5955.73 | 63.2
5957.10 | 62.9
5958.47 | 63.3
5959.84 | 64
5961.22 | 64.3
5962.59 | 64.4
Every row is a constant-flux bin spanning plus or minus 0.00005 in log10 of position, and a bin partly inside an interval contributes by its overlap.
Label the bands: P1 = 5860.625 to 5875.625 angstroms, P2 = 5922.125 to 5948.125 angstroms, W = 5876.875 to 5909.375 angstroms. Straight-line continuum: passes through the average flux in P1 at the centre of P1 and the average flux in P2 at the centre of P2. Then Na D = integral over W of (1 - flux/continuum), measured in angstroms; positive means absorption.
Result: 3.9 angstroms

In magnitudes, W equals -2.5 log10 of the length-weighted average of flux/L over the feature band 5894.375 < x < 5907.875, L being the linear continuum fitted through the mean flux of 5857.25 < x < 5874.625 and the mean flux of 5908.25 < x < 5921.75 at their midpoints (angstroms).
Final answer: 0.09 mag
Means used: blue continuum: 62.3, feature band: 57.1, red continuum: 62.1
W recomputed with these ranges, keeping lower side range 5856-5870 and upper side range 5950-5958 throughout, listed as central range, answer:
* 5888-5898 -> 0.39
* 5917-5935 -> -0.01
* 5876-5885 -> -0.01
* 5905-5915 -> -0.01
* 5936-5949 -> 0.00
